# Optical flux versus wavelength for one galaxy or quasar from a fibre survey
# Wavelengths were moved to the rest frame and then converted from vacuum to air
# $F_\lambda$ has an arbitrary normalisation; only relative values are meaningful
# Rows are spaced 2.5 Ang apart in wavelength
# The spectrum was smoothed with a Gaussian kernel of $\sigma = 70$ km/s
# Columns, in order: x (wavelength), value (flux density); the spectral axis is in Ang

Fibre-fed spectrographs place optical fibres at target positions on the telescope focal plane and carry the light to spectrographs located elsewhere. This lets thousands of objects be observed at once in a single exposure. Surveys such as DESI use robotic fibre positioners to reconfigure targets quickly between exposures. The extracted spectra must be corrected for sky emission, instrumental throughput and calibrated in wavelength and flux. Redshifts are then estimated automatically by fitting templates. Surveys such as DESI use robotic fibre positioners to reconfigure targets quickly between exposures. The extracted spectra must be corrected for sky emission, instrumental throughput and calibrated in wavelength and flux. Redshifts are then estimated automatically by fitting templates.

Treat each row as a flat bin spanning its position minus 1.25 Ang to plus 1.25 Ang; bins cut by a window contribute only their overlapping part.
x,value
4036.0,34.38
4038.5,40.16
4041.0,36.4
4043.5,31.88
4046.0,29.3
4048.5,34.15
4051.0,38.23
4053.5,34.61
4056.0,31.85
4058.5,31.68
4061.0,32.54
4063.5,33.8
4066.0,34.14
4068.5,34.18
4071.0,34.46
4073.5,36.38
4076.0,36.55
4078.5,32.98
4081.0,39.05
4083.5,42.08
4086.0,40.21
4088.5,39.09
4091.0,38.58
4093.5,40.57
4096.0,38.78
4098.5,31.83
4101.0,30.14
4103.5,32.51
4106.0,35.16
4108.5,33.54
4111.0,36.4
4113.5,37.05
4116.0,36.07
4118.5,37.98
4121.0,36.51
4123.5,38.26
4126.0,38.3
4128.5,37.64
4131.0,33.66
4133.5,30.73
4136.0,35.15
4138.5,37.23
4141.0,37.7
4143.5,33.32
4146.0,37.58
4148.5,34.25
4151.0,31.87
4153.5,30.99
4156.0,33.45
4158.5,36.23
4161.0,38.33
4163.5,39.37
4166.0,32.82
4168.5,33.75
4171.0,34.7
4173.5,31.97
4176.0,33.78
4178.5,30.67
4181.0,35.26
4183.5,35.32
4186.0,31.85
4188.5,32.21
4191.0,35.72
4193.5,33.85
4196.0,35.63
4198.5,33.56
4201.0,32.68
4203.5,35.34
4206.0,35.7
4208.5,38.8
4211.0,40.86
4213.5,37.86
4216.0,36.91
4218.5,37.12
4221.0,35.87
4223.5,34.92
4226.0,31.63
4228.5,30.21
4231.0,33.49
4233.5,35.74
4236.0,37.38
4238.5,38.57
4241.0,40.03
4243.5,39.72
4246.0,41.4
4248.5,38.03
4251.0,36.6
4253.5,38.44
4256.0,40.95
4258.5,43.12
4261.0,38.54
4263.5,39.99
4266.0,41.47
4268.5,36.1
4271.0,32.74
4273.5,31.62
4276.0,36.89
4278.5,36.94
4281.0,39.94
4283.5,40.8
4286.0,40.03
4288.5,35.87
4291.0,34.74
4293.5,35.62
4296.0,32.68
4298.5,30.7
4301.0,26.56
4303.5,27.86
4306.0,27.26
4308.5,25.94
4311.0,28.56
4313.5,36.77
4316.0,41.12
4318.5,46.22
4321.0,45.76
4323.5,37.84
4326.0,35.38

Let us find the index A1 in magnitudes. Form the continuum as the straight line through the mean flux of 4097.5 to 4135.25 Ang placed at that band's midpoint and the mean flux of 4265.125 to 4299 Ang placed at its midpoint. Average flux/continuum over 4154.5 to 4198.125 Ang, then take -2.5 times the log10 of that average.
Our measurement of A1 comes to 0.03 mag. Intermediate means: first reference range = 35.1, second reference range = 36.2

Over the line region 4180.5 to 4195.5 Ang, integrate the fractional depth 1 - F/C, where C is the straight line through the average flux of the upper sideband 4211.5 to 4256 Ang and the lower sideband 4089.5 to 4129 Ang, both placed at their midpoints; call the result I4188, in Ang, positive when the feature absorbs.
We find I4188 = 1.1 Ang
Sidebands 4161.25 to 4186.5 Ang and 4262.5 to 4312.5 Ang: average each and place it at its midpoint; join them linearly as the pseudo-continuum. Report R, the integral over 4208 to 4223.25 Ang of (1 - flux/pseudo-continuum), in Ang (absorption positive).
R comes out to -1.57 Ang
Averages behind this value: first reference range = 34.2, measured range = 37.7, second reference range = 34.1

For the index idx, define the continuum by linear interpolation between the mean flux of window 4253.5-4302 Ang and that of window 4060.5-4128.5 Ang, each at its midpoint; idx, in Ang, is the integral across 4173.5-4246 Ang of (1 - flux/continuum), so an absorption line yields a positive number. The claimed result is 2.2 Ang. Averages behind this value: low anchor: 36.3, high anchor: 36.7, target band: 35.4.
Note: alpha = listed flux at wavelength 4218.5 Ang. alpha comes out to 37.12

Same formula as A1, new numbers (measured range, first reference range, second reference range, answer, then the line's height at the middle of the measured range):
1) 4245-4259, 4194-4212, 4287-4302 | -0.15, 34.3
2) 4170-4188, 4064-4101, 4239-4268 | 0.16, 38.4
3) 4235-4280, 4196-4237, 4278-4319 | -0.10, 34.9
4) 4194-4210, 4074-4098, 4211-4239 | 0.02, 36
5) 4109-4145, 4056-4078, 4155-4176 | -0.04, 34.6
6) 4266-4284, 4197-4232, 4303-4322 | -0.04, 35.2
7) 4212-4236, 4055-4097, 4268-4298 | 0.03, 36.1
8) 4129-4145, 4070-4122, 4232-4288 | 0.06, 37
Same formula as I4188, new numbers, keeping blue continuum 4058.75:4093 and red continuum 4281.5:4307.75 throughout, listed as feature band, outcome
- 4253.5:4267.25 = -2.8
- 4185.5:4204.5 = 0.4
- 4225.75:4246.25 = -1.4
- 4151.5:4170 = 0.2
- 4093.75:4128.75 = 0.1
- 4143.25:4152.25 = 0.3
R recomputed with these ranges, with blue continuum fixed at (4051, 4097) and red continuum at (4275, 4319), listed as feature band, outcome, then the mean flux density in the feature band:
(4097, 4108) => 1.0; 32.6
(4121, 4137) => 0.0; 35.7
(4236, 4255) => -2.2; 38.9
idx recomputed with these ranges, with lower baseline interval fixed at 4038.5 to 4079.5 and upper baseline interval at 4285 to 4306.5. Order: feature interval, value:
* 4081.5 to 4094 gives -2.2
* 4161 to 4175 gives -0.6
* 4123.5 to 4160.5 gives -1.7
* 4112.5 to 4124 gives -1.2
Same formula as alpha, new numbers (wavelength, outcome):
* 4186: 31.85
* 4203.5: 35.34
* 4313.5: 36.77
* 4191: 35.72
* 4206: 35.7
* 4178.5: 30.67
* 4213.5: 37.86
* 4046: 29.3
